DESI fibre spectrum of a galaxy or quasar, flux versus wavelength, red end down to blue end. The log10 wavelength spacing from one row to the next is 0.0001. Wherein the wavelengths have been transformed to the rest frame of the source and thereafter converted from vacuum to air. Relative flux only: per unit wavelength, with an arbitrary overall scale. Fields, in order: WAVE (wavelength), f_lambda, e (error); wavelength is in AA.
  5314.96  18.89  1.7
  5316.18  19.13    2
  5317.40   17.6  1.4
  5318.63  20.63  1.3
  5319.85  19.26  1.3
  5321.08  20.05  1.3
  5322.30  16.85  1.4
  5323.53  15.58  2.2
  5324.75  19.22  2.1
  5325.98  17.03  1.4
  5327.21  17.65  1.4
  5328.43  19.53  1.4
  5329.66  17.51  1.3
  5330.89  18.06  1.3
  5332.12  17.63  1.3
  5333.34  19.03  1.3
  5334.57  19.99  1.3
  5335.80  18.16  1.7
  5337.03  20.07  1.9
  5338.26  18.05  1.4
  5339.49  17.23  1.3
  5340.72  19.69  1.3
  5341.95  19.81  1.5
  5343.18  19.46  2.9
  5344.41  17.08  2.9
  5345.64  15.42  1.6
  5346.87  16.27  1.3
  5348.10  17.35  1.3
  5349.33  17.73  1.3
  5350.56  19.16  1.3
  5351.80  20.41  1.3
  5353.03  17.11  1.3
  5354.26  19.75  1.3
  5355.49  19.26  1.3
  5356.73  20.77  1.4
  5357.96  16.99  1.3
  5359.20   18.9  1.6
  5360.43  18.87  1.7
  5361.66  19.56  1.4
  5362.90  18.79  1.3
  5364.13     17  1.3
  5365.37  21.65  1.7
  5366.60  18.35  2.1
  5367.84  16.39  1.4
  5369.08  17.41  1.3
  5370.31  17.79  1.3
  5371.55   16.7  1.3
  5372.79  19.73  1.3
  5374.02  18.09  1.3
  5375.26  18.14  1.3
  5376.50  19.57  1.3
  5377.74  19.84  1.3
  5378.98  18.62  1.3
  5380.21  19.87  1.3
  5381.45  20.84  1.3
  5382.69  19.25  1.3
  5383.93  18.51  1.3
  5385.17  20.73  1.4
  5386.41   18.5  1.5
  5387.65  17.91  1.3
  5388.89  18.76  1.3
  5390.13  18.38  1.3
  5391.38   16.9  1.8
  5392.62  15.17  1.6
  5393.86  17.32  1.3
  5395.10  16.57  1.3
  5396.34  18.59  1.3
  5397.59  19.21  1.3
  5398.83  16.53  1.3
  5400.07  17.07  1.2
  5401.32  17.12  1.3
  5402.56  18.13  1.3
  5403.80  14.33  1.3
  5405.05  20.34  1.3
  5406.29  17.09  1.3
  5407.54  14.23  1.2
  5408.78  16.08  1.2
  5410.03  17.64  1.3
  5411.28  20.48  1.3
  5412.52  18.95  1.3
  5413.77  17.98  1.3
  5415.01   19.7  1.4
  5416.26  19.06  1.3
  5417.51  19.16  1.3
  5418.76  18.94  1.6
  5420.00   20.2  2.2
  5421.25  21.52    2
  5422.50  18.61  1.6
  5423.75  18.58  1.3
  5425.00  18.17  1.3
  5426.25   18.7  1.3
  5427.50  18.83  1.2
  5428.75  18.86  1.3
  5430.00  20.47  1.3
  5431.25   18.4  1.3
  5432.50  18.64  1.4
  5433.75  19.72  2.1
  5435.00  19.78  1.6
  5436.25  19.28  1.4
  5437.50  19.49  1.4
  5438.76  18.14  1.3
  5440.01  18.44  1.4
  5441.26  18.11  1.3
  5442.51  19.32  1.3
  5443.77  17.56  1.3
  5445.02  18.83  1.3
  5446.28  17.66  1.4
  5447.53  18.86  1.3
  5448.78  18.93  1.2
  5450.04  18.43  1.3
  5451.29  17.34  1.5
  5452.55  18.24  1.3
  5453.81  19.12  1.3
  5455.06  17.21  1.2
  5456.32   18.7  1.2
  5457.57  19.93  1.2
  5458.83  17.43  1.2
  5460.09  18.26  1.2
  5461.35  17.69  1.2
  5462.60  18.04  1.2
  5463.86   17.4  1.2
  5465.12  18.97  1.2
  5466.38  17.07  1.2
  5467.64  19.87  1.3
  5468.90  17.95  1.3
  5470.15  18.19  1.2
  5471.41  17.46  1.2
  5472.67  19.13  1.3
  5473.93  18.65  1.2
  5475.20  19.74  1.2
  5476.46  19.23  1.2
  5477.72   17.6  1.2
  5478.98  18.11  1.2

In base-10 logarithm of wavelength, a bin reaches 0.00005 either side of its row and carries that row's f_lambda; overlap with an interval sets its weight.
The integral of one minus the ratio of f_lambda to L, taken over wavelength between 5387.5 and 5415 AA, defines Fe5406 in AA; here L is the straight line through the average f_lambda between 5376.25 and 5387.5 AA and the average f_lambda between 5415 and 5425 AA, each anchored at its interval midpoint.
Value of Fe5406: 2.7 AA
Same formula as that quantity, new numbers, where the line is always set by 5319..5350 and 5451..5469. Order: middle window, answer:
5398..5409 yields 0.8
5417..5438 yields -1.2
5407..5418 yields 0.0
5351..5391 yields -1.4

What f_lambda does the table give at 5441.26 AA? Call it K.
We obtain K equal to 18.11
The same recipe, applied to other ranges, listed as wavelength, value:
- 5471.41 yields 17.46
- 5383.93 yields 18.51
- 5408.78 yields 16.08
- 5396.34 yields 18.59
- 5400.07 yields 17.07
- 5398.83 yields 16.53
